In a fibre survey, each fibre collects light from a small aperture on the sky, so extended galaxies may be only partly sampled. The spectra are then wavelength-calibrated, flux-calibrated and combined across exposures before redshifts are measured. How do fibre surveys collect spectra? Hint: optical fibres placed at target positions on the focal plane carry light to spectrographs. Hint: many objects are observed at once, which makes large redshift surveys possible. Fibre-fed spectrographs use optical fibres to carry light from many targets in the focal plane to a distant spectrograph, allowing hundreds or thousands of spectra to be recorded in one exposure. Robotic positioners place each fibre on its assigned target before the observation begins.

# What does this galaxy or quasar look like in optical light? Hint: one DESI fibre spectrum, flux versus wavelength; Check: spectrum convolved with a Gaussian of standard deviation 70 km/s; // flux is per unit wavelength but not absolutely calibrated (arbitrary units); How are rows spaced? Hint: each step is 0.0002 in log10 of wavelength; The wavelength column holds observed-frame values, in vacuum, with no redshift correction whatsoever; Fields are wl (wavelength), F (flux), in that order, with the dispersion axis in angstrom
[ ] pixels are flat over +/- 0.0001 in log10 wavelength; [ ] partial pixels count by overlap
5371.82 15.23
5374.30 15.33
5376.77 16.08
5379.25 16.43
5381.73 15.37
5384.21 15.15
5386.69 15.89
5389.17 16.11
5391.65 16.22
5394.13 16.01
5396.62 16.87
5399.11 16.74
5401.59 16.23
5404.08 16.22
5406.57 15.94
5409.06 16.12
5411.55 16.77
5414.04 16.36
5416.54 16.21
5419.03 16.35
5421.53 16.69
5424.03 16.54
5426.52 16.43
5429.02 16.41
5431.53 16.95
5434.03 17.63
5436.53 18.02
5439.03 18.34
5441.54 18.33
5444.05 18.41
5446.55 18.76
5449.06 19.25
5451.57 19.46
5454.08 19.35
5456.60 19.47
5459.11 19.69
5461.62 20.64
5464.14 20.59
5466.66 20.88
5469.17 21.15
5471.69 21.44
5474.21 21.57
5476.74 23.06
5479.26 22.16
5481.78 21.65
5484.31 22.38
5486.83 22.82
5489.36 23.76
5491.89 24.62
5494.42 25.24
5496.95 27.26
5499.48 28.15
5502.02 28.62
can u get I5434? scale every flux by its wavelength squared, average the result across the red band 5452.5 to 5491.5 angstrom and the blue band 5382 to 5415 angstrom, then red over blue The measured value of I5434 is 1.36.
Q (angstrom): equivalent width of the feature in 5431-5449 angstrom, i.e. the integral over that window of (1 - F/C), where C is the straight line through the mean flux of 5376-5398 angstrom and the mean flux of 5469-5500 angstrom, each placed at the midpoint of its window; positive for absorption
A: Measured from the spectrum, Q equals 1.7 angstrom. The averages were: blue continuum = 16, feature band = 18.2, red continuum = 23.5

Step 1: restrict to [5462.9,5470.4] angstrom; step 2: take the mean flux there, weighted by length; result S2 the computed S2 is 20.9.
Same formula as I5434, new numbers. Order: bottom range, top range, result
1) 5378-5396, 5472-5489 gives 1.45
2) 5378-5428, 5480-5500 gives 1.55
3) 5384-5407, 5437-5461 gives 1.20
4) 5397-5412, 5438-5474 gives 1.23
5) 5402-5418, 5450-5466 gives 1.24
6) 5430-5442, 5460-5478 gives 1.21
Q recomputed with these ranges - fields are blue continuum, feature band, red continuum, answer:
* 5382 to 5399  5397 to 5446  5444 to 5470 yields 2.48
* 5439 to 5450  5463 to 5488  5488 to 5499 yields 1.23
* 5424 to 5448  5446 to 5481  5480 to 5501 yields 0.83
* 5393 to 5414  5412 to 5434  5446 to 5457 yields 1.22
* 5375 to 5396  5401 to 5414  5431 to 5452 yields 0.47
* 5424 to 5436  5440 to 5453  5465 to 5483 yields -0.10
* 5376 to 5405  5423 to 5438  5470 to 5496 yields 1.59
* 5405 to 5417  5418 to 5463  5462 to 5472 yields 1.39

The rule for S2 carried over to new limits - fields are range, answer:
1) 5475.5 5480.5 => 22.6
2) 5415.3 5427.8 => 16.5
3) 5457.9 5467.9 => 20.4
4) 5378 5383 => 15.9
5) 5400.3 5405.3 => 16.2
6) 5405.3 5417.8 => 16.3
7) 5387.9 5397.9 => 16.3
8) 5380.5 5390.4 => 15.6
